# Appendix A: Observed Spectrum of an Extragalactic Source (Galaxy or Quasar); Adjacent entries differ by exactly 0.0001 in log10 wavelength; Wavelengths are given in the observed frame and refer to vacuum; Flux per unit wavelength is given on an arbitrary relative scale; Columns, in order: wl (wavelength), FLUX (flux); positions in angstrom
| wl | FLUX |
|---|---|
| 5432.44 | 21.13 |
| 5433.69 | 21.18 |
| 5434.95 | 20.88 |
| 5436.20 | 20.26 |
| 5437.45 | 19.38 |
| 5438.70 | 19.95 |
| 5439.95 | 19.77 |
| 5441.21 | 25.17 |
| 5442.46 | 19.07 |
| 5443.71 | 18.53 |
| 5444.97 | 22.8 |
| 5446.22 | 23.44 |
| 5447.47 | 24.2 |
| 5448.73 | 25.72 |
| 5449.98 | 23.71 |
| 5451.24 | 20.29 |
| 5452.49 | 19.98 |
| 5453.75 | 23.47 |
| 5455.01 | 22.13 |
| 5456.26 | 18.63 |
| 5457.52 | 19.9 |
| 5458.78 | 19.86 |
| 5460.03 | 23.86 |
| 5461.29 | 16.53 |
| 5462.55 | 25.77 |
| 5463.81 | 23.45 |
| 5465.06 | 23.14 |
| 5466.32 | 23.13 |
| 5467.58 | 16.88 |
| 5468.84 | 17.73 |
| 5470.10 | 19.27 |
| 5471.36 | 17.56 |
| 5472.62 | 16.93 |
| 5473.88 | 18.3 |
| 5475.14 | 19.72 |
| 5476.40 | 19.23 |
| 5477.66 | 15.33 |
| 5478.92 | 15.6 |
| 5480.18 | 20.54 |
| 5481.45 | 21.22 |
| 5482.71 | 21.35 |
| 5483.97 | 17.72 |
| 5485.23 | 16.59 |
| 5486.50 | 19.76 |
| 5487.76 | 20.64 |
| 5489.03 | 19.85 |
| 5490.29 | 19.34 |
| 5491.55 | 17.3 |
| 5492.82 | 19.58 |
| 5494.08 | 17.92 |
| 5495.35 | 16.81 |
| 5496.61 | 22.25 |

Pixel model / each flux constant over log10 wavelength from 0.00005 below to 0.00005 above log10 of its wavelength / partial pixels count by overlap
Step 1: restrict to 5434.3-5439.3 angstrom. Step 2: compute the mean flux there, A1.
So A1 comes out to 20.1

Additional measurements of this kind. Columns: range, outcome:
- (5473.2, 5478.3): 18.1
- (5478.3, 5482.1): 19.1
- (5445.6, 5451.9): 23.5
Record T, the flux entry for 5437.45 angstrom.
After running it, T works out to 19.38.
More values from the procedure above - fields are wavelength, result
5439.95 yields 19.77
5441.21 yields 25.17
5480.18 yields 20.54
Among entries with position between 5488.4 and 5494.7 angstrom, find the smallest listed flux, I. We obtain 17.3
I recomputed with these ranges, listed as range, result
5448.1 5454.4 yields 19.98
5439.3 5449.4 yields 18.53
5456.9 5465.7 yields 16.53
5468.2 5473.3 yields 16.93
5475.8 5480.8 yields 15.33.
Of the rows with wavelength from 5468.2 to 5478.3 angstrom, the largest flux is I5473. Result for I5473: 19.72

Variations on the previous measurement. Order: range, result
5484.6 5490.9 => 20.64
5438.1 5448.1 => 25.17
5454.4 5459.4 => 22.13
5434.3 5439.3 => 20.88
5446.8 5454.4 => 25.72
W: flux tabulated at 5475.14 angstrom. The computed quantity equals 19.72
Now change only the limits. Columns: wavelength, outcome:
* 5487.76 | 20.64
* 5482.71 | 21.35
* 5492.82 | 19.58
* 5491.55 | 17.3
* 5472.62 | 16.93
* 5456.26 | 18.63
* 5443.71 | 18.53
